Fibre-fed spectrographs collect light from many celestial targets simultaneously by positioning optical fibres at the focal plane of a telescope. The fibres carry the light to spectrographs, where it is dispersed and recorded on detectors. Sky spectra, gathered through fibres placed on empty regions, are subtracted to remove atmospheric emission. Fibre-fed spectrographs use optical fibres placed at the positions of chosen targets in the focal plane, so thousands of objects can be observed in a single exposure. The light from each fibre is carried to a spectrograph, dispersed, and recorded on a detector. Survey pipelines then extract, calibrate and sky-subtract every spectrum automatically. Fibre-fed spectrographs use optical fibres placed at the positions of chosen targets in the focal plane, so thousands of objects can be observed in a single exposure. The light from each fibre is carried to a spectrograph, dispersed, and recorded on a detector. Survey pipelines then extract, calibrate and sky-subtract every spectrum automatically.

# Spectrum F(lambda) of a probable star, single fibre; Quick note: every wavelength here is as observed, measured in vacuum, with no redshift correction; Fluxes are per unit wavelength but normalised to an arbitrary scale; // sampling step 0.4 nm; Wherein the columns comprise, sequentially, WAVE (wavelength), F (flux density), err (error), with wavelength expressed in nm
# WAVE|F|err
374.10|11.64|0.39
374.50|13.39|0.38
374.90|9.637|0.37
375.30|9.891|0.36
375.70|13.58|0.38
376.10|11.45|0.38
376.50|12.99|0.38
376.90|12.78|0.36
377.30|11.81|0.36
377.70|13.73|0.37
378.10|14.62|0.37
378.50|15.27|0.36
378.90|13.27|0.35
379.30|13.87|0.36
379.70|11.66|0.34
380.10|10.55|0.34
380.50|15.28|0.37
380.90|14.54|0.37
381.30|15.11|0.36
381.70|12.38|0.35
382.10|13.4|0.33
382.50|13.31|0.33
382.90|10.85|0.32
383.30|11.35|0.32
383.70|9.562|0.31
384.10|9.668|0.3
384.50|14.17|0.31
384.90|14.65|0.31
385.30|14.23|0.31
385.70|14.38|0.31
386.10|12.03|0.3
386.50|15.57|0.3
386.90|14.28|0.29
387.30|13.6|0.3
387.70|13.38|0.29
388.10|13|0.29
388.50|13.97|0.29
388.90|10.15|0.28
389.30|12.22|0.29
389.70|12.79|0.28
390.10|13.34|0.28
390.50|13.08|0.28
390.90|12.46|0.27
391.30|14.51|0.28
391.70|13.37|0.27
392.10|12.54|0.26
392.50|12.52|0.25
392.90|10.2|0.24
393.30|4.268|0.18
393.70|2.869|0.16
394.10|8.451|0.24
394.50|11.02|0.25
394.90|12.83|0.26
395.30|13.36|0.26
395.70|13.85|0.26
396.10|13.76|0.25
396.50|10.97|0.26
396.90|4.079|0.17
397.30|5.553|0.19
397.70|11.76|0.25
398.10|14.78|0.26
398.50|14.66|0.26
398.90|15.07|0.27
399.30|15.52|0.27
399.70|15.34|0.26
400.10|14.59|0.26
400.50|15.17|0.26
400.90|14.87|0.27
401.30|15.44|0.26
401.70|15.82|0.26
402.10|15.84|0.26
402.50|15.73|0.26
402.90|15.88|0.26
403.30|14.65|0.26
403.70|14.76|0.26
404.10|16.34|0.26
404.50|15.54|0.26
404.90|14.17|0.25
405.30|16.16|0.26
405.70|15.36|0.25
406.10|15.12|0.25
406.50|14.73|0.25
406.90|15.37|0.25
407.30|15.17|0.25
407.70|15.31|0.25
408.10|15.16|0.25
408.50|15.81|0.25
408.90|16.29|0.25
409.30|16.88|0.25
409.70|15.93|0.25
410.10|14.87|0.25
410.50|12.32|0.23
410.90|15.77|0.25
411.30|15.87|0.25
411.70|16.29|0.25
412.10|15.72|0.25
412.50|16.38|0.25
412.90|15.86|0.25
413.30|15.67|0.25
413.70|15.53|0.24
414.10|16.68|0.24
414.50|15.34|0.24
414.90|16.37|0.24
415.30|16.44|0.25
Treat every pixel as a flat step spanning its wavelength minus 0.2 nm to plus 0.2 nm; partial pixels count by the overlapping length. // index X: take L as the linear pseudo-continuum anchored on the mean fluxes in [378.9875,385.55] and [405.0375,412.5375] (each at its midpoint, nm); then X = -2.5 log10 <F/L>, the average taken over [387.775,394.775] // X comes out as 0.21 mag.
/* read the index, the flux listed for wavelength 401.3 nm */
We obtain 15.44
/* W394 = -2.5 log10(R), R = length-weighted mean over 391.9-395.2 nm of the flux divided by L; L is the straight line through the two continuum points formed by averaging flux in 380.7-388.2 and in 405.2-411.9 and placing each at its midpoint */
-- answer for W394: 0.43 mag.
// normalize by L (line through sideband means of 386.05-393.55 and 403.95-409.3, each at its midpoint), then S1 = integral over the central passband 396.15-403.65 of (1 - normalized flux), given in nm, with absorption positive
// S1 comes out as 0.33 nm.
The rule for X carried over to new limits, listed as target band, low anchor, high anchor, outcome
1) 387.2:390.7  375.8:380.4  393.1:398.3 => -0.163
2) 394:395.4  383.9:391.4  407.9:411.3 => 0.209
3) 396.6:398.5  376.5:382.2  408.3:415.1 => 0.451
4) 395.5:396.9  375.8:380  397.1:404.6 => 0.225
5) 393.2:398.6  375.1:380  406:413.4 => 0.375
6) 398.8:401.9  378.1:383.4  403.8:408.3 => -0.029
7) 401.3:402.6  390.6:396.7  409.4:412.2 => -0.195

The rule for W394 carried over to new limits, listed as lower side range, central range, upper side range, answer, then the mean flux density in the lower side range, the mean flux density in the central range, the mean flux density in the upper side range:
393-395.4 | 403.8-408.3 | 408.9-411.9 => -0.13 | 8.67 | 15.3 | 15.5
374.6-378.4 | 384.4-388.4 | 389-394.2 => -0.21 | 12.4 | 13.9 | 11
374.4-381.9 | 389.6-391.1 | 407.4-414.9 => 0.08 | 12.9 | 12.9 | 15.7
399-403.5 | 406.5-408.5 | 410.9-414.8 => 0.03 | 15.3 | 15.3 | 15.9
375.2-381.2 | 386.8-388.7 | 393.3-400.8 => -0.10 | 13.1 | 13.6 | 11.7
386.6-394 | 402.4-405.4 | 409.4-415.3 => -0.09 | 11.8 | 15.4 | 15.7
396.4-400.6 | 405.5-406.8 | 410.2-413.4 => -0.07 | 12.5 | 15.1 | 15.5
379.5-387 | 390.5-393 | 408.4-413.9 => 0.09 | 13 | 12.7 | 15.7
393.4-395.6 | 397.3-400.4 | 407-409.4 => -0.20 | 9.65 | 14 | 15.7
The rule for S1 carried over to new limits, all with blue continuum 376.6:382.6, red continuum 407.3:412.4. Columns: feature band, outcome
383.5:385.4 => 0.195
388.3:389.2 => 0.127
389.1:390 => 0.097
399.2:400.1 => -0.025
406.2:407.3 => 0.017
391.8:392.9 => 0.164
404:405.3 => -0.020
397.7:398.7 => 0.040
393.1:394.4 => 0.791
